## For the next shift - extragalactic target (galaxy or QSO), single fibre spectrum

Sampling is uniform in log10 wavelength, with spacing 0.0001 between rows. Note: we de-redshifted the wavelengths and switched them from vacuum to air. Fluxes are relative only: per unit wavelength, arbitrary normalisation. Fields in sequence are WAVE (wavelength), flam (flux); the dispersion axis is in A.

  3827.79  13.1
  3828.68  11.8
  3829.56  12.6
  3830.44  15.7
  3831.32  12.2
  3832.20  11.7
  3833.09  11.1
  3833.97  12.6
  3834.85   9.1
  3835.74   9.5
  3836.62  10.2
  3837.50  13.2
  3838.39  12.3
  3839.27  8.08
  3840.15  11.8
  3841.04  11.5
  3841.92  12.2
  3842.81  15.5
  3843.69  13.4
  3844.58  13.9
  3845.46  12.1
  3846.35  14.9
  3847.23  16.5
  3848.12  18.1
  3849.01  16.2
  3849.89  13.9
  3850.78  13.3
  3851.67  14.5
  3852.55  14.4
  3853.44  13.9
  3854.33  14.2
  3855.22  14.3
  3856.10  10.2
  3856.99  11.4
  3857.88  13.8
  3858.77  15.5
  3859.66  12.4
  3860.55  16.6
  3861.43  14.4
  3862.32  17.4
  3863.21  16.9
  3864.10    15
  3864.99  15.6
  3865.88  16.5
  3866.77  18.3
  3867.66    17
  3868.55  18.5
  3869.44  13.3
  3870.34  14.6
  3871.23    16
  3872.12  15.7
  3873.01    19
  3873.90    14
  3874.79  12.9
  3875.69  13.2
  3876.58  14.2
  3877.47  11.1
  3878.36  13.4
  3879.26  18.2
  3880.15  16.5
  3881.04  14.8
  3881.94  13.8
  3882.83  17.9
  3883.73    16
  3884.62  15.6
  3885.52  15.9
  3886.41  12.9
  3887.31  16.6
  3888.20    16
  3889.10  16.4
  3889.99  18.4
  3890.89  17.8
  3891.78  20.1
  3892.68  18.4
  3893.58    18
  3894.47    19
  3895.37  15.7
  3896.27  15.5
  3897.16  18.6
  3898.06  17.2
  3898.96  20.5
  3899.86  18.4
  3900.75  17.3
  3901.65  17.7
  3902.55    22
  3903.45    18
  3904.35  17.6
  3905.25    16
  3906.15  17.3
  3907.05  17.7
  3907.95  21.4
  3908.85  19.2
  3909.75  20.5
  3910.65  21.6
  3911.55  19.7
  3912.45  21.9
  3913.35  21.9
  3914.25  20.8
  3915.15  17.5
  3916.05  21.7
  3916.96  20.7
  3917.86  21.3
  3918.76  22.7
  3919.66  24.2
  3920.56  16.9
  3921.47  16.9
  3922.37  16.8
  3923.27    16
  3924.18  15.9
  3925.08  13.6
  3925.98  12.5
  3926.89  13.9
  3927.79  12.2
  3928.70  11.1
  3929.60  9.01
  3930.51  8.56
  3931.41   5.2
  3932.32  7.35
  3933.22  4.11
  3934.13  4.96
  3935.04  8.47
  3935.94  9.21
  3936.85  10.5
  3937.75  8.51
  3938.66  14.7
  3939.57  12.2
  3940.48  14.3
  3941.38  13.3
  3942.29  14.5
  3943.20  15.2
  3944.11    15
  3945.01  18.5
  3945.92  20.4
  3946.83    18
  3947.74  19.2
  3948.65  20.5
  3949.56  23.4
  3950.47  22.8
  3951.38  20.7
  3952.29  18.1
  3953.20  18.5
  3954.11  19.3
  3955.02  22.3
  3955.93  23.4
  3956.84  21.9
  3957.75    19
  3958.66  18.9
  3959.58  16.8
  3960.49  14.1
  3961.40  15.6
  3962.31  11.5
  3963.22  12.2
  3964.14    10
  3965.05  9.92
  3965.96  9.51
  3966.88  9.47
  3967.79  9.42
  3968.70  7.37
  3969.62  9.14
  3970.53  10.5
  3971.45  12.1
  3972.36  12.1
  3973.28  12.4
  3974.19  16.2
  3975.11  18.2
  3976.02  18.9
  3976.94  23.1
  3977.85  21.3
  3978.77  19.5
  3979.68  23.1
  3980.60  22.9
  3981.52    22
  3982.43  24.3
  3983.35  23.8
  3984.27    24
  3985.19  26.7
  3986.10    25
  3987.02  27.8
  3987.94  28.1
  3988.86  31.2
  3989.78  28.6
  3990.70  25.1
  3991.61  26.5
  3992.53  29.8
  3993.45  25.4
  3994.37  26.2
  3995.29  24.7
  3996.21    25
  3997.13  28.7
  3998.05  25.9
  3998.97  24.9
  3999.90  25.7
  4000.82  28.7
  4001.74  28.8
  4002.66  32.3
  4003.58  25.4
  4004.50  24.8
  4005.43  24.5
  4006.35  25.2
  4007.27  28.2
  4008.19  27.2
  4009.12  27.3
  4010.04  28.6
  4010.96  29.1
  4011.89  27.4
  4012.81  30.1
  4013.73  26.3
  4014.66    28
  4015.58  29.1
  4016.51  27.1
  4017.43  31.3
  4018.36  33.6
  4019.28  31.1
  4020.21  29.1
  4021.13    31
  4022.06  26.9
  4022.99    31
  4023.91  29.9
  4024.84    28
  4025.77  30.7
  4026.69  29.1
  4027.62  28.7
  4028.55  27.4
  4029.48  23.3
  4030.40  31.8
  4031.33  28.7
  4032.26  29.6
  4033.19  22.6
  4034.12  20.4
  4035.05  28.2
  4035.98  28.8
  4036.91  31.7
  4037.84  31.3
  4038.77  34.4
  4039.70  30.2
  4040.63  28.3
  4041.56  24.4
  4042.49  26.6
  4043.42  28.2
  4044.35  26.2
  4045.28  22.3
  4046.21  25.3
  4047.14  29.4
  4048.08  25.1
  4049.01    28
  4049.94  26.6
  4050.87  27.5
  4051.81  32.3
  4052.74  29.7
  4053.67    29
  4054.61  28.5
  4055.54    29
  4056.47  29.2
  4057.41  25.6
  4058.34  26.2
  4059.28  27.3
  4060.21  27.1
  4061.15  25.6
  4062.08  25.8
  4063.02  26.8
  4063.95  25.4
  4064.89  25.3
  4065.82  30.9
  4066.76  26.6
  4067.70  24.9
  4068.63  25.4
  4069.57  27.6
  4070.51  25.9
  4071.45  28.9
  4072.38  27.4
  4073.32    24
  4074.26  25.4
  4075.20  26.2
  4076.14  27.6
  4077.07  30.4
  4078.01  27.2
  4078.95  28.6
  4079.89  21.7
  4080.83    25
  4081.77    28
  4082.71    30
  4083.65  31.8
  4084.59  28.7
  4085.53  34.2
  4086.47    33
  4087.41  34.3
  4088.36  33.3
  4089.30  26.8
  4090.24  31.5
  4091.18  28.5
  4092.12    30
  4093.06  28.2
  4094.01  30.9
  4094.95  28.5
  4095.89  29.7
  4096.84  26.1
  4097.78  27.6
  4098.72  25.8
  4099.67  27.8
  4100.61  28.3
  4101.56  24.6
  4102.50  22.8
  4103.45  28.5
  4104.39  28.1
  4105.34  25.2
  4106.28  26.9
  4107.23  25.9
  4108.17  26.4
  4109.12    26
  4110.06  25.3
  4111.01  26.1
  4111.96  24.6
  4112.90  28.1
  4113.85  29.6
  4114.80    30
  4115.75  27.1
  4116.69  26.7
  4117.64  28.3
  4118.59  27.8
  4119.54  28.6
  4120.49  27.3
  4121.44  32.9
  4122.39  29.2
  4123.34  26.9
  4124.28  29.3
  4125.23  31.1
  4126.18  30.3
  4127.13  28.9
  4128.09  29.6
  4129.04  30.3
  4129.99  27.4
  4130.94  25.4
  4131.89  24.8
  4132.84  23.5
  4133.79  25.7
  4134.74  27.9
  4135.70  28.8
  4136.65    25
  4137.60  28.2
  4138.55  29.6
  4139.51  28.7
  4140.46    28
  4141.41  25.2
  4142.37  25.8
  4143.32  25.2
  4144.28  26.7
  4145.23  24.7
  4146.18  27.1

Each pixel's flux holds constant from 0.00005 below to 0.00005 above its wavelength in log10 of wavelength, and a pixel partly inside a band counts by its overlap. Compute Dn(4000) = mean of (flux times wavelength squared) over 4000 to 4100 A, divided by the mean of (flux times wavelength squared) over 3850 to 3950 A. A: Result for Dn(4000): 1.9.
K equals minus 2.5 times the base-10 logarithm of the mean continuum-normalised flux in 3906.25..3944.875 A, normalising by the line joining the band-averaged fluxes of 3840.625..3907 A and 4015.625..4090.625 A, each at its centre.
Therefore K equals 0.25 mag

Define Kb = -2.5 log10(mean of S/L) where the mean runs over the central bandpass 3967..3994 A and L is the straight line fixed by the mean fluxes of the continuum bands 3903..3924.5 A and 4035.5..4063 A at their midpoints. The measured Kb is 0.145 mag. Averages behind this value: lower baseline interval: 19.4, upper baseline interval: 27.9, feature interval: 20.7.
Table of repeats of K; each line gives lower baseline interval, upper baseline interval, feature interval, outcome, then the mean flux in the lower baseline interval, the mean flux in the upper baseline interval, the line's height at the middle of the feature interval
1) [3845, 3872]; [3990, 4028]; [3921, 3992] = 0.39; 15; 28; 23.4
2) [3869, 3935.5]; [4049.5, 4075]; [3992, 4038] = -0.17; 16.2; 27.2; 23.9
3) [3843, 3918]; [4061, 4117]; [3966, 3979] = 0.46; 16.5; 27.6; 21.4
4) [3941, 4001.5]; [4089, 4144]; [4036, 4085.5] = -0.12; 19.8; 27.6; 24.6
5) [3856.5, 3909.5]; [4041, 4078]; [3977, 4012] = -0.13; 16.4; 27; 23.1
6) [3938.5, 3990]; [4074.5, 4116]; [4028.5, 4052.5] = -0.16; 18.1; 28.1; 23.9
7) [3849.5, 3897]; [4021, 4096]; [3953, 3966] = 0.28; 15.5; 28.1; 21.3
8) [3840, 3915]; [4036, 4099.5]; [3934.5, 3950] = 0.33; 16.2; 28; 20.3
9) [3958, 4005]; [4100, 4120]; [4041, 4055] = -0.14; 20.7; 26.9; 23.9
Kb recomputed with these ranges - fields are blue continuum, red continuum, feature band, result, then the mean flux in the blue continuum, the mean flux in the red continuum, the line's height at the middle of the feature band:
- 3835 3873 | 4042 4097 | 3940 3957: 0.08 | 14.2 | 27.9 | 20.2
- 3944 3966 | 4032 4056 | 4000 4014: -0.17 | 17.8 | 27.8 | 23.6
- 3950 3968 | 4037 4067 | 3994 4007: -0.23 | 16.3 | 27.7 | 21.4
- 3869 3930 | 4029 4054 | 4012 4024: -0.14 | 17.1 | 27.8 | 26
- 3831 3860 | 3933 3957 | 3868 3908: -0.16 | 13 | 16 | 14.3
